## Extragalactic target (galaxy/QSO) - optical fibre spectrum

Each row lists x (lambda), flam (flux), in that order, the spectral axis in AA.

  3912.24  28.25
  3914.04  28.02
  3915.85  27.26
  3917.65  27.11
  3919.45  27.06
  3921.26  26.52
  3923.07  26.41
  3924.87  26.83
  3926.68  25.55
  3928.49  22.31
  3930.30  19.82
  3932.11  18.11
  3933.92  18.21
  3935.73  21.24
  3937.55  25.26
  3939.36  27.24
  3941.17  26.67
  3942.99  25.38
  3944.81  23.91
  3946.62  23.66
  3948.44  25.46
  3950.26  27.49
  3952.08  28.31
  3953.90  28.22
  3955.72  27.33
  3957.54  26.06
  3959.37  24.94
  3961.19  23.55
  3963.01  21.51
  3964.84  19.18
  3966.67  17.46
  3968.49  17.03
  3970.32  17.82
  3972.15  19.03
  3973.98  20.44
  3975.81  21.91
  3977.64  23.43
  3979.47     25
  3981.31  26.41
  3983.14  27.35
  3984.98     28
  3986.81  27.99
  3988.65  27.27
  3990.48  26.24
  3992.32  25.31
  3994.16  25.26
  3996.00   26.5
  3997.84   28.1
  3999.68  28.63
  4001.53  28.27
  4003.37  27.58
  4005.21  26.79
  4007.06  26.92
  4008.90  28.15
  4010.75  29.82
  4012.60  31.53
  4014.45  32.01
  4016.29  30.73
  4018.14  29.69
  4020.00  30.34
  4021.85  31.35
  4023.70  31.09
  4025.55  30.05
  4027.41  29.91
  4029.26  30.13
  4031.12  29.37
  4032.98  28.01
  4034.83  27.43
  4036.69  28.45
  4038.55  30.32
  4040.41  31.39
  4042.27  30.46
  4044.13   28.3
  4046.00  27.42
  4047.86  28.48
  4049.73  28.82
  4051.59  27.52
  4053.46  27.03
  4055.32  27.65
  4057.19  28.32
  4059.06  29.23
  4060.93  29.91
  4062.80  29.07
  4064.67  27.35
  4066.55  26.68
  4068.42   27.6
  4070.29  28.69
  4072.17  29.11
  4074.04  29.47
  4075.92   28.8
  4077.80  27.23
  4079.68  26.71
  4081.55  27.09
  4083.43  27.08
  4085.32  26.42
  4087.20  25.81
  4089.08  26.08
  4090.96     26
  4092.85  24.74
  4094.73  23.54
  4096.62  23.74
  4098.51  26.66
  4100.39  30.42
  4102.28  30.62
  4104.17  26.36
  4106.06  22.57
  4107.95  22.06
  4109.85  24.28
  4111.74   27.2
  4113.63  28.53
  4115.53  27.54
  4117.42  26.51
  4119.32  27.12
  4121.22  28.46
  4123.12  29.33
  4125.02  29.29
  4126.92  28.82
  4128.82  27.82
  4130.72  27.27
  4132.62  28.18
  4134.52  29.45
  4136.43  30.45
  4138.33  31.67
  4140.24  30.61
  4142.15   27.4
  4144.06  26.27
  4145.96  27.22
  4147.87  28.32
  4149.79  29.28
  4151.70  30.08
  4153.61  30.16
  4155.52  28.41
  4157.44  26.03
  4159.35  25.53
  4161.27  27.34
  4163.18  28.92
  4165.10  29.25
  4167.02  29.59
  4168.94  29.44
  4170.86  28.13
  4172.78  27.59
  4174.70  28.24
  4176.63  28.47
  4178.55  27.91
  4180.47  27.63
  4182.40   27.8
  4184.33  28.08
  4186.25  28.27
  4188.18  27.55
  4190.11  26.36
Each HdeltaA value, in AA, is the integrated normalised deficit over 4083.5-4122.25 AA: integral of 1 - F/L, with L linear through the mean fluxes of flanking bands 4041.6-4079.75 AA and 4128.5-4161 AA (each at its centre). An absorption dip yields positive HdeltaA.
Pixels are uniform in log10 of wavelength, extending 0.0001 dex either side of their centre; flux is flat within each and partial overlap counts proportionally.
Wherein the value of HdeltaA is 2.9 AA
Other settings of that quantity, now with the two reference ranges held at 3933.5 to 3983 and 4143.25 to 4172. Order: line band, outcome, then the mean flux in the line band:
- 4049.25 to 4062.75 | -1.3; 28.4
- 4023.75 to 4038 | -2.2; 29.2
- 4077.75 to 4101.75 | 0.3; 26.3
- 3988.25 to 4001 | -1.3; 26.8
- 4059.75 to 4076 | -1.5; 28.5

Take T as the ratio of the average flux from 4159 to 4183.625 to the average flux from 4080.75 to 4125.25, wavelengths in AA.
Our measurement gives 1.1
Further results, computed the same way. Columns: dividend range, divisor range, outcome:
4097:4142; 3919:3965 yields 1.13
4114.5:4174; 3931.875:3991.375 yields 1.19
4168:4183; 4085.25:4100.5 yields 1.10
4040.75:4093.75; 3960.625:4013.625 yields 1.11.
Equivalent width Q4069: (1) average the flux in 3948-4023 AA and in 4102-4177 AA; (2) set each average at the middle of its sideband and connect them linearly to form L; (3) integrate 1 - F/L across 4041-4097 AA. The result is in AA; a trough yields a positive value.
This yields -1.0 AA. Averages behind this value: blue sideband 26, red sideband 28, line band 27.5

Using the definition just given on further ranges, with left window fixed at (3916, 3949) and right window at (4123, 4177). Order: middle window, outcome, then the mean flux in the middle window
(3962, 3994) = 2.7 AA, 23.1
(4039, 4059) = -1.5 AA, 28.6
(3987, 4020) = -3.2 AA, 28.2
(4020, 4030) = -1.7 AA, 30.5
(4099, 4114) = 0.7 AA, 26.4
